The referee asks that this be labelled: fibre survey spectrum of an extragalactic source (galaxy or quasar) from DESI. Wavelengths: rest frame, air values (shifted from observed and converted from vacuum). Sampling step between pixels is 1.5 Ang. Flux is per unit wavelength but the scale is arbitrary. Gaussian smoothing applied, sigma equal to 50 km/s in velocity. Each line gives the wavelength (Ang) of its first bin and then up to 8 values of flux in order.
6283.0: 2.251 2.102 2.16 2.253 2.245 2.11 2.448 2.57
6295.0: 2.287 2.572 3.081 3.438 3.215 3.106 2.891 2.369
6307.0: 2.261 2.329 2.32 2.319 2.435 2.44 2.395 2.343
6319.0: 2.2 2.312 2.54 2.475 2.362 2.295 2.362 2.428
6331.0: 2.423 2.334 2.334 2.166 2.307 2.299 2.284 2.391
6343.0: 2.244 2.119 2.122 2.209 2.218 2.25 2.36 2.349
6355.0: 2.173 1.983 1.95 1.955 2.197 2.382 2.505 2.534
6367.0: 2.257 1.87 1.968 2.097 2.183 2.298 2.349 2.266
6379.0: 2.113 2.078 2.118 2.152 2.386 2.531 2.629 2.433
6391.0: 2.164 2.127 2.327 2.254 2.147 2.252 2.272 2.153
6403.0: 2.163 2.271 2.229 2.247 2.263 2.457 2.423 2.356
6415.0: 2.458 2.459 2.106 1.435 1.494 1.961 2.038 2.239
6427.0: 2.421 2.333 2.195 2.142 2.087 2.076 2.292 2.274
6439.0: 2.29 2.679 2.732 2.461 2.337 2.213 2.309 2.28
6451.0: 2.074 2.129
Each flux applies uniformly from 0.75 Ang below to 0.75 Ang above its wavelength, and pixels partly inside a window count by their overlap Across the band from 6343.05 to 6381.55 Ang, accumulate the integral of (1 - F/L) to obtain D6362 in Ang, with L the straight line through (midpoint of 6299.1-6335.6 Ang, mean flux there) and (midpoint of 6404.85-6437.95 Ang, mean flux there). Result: 2.6 Ang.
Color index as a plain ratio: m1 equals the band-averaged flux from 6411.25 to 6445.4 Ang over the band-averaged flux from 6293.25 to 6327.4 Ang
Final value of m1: 0.9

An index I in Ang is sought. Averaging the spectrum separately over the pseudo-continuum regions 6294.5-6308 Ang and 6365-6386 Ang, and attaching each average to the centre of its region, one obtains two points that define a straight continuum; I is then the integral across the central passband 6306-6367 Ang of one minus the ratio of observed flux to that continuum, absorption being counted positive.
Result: 5.1 Ang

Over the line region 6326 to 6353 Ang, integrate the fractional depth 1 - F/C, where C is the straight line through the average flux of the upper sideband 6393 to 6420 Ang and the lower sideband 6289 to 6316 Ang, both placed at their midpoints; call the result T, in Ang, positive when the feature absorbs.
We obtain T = 1.9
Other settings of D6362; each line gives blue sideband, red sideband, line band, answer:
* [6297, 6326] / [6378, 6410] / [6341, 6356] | 1.2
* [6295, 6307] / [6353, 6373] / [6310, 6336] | 2.5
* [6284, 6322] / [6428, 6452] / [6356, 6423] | 4.5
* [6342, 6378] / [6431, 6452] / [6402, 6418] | -0.4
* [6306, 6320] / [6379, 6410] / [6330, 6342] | 0.0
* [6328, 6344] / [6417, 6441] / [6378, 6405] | -0.6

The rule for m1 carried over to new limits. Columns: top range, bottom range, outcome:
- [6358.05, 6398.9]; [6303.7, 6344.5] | 0.95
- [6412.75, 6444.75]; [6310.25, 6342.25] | 0.94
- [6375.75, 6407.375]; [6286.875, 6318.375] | 0.89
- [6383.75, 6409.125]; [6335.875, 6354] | 1.01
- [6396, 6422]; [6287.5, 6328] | 0.87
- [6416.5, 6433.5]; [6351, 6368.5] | 0.93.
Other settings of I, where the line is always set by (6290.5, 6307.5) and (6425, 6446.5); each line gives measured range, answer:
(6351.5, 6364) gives 1.80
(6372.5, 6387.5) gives 1.40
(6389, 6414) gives 1.64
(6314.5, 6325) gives 1.12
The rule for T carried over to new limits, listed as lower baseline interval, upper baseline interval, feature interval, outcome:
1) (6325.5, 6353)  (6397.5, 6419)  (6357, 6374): 0.8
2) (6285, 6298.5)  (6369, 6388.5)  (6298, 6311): -2.1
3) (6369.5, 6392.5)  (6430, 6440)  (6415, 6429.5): 0.9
